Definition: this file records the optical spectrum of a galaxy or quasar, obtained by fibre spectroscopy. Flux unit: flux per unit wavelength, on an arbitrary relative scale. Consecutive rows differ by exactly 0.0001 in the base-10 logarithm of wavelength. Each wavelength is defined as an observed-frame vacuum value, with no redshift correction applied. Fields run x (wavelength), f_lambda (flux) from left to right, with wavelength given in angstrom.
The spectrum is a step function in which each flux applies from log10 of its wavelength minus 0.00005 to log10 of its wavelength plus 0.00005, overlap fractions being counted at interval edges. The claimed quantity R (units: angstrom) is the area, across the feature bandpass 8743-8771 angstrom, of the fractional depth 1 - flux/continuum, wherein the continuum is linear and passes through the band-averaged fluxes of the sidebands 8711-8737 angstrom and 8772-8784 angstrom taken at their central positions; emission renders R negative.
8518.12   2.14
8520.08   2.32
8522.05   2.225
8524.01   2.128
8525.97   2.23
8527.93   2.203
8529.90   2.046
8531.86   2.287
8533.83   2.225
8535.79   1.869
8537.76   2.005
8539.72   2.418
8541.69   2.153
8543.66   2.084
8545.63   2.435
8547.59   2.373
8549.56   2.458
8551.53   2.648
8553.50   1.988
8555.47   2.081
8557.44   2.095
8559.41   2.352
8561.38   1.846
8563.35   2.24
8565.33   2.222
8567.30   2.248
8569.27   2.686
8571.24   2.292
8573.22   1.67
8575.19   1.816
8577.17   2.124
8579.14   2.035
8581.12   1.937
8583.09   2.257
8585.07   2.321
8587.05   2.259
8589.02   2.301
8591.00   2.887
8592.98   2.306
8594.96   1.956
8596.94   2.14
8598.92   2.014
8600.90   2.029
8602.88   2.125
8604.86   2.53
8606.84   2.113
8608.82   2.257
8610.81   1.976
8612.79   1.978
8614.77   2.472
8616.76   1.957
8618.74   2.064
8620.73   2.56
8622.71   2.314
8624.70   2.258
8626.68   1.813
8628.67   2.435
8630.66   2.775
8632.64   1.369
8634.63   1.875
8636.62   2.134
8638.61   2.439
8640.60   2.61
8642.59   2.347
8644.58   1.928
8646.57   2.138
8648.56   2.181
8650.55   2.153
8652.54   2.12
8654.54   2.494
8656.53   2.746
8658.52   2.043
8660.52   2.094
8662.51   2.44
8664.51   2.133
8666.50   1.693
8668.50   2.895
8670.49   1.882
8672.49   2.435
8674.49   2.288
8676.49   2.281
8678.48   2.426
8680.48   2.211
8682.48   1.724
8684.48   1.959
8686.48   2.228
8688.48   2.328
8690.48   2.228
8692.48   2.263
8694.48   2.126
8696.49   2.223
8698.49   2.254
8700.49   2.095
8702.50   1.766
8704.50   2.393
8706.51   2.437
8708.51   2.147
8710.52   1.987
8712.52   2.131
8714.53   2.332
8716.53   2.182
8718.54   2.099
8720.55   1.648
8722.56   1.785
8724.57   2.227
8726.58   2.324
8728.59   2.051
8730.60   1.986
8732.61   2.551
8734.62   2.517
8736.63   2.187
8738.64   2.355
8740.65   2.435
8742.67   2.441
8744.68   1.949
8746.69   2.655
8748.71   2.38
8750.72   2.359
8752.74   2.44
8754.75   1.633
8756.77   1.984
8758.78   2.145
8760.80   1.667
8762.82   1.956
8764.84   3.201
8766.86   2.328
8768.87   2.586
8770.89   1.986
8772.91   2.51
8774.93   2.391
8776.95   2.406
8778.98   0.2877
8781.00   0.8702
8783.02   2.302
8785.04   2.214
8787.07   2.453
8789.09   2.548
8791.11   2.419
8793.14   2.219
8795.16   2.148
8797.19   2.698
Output -4.7 angstrom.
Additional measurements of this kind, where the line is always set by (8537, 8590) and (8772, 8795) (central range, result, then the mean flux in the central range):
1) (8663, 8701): -1.3 angstrom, 2.2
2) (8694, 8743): -2.0 angstrom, 2.18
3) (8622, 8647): -0.4 angstrom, 2.19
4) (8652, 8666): -0.9 angstrom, 2.28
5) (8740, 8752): -1.7 angstrom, 2.37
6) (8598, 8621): 0.1 angstrom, 2.16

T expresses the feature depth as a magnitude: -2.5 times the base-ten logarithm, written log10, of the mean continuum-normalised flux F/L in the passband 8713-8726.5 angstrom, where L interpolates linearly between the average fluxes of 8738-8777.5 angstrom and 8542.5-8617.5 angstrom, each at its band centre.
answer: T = 0.10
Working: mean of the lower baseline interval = 2.2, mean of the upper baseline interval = 2.29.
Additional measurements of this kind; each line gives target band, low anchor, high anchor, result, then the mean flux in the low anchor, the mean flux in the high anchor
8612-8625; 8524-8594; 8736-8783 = -0.020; 2.21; 2.14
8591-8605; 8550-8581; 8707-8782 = -0.017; 2.16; 2.14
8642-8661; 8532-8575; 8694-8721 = -0.031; 2.2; 2.14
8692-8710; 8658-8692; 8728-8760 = 0.018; 2.2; 2.25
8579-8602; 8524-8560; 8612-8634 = -0.008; 2.22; 2.18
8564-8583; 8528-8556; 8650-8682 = 0.054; 2.22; 2.26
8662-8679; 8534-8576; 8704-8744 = -0.031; 2.19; 2.21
